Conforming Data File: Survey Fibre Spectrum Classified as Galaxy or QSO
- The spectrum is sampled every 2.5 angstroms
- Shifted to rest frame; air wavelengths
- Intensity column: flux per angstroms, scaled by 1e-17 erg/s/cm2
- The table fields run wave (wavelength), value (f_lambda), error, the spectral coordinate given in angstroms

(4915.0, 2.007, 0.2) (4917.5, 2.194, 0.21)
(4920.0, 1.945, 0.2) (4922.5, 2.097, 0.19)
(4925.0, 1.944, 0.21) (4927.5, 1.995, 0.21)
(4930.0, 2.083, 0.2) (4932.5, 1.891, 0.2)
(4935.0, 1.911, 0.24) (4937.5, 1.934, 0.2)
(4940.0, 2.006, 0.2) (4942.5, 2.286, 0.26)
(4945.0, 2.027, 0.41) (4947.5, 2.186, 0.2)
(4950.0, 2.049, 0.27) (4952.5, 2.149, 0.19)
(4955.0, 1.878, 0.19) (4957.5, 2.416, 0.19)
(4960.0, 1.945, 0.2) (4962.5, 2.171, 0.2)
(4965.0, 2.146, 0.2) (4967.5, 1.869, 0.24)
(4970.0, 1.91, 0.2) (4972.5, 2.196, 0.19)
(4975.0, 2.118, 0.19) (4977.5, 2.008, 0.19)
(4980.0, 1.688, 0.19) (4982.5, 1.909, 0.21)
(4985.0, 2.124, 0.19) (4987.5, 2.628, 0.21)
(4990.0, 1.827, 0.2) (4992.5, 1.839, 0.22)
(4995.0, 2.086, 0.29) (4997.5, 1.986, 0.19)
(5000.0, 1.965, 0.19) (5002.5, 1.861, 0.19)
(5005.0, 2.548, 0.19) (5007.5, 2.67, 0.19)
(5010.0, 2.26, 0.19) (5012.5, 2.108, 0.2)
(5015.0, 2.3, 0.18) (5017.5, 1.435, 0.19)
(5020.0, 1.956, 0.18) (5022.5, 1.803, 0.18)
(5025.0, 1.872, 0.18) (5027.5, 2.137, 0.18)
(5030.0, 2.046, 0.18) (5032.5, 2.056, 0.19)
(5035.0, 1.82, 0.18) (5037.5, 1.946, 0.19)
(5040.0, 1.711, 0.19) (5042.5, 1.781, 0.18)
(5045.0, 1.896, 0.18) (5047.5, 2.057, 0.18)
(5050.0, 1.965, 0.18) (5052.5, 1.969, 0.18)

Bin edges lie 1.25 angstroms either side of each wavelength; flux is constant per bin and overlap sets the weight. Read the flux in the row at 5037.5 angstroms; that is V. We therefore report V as 1.946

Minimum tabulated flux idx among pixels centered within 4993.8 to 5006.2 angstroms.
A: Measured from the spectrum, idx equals 1.861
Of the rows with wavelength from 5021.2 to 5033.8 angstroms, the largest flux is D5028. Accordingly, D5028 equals 2.137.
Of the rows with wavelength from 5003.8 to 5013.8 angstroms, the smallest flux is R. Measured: 2.108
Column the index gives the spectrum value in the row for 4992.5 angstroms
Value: 1.839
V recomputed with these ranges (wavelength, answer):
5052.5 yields 1.969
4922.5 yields 2.097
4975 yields 2.118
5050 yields 1.965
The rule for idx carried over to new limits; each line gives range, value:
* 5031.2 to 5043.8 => 1.711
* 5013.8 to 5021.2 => 1.435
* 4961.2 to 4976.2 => 1.869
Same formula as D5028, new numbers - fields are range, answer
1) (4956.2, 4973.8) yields 2.416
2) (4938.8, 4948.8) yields 2.286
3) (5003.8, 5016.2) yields 2.67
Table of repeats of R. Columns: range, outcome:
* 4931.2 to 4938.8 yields 1.891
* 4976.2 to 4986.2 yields 1.688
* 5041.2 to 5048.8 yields 1.781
